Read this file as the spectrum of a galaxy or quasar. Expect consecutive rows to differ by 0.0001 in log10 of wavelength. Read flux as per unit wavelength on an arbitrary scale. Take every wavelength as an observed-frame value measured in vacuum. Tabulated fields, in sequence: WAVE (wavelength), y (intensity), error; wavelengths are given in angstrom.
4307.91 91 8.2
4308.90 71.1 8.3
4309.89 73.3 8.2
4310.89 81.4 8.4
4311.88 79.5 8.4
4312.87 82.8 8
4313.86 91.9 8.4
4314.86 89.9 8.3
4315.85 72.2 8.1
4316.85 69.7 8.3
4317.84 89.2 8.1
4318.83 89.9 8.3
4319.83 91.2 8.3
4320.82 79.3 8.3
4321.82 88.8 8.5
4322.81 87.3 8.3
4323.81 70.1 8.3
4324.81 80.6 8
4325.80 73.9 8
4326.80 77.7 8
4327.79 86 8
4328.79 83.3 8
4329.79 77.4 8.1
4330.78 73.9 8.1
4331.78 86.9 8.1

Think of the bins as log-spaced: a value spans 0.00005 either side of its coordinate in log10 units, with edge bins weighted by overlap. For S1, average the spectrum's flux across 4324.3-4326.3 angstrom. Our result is 77.2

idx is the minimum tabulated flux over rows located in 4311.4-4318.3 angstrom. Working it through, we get 69.7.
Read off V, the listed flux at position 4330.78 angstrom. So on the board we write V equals 73.9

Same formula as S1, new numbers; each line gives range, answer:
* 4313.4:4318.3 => 82.4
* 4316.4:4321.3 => 84.1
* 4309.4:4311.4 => 77.2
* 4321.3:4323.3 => 88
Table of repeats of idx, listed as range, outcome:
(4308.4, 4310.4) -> 71.1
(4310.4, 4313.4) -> 79.5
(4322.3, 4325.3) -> 70.1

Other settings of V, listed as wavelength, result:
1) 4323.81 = 70.1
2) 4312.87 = 82.8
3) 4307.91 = 91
